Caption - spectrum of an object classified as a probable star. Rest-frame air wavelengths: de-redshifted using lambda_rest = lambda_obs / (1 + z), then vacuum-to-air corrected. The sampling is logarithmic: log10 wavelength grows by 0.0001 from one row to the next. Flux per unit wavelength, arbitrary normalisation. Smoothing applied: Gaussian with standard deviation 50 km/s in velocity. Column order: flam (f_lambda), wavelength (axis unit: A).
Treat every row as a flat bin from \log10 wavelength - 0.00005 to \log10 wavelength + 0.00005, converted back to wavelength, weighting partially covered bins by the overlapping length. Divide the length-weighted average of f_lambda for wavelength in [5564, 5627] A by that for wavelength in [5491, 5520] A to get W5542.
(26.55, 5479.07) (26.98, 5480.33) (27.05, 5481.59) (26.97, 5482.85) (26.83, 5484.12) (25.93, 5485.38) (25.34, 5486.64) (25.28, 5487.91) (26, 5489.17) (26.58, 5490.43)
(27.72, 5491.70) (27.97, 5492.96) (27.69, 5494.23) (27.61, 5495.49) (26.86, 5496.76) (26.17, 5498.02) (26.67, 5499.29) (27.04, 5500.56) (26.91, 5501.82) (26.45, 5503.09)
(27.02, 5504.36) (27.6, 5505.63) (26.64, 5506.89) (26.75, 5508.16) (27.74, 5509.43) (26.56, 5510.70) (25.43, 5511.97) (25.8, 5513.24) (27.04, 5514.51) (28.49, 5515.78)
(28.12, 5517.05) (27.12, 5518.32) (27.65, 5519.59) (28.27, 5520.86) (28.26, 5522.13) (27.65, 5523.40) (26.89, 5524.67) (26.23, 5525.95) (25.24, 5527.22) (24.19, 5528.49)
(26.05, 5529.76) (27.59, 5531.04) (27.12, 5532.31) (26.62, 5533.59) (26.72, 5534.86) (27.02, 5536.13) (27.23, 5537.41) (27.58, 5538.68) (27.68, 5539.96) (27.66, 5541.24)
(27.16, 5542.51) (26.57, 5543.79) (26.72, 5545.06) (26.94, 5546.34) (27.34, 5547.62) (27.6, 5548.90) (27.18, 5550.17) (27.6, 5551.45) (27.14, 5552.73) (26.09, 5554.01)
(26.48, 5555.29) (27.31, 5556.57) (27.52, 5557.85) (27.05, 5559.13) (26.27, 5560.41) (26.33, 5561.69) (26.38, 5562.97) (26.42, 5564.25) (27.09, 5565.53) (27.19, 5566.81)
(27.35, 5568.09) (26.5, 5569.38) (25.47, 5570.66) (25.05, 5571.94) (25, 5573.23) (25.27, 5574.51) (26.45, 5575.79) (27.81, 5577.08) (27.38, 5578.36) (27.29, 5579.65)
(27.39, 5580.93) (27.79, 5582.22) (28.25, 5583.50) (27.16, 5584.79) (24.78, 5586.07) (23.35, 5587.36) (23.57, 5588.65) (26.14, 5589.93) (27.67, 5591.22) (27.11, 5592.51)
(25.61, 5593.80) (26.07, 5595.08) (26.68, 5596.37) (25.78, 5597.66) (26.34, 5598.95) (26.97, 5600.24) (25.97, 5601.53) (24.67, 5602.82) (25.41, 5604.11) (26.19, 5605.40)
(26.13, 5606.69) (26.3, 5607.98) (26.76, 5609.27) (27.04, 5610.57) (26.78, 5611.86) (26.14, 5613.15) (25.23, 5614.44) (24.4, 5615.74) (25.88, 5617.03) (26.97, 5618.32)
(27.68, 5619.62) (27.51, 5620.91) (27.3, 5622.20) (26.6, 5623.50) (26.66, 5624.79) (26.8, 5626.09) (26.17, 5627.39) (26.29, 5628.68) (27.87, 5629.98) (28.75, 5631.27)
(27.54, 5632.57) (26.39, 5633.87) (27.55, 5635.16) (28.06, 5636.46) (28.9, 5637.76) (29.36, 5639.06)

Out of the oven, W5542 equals 1.0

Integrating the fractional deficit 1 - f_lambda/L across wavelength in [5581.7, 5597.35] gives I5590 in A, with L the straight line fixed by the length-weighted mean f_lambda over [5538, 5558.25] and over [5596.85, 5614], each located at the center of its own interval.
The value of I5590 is 0.2 A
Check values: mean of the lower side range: 27.2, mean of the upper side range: 26.2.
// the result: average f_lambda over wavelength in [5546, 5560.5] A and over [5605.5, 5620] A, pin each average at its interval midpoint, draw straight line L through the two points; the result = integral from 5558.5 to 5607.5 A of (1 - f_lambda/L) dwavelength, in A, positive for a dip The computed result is 0.7 A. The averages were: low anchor 27.1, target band 26.3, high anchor 26.3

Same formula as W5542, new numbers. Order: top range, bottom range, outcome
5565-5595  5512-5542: 0.98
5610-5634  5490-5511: 0.99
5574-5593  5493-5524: 0.98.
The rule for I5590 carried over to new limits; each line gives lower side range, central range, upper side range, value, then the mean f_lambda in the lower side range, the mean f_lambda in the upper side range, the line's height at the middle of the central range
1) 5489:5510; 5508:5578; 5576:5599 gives -0.2 A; 27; 26.5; 26.8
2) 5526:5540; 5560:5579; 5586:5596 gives -0.3 A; 26.6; 25.6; 26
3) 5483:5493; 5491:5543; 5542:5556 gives -0.7 A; 26.4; 27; 26.7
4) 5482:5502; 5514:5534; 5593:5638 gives -0.3 A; 26.7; 26.6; 26.7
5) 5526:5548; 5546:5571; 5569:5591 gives -0.4 A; 26.8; 26.2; 26.5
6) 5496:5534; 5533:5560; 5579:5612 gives -0.5 A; 26.9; 26.3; 26.6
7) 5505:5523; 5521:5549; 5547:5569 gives 0.2 A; 27.3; 27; 27.1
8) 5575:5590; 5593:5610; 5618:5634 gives 0.4 A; 26.5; 27.1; 26.8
